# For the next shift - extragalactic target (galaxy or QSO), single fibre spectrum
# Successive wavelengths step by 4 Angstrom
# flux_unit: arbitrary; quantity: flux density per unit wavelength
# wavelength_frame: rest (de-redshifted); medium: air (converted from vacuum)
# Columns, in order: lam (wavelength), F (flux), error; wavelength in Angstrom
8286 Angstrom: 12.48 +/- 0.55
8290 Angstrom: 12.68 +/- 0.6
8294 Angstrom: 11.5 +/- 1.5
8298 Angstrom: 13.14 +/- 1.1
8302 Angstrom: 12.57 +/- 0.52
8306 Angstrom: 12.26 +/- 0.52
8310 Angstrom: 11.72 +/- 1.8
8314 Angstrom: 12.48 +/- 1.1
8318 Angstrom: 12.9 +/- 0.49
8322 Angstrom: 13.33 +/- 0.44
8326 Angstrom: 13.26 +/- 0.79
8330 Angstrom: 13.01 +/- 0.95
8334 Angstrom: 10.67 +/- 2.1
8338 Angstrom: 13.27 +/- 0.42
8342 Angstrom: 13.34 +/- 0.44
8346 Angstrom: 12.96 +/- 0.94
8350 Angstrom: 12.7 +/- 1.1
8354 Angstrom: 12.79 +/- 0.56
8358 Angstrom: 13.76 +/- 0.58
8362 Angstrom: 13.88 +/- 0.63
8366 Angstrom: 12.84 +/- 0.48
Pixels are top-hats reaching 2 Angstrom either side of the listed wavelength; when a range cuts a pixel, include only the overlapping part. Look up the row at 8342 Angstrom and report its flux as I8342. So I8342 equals 13.34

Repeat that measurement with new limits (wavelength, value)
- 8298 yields 13.14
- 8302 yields 12.57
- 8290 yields 12.68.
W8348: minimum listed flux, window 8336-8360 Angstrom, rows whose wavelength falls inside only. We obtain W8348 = 12.7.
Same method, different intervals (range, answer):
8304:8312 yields 11.72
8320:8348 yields 10.67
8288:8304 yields 11.5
